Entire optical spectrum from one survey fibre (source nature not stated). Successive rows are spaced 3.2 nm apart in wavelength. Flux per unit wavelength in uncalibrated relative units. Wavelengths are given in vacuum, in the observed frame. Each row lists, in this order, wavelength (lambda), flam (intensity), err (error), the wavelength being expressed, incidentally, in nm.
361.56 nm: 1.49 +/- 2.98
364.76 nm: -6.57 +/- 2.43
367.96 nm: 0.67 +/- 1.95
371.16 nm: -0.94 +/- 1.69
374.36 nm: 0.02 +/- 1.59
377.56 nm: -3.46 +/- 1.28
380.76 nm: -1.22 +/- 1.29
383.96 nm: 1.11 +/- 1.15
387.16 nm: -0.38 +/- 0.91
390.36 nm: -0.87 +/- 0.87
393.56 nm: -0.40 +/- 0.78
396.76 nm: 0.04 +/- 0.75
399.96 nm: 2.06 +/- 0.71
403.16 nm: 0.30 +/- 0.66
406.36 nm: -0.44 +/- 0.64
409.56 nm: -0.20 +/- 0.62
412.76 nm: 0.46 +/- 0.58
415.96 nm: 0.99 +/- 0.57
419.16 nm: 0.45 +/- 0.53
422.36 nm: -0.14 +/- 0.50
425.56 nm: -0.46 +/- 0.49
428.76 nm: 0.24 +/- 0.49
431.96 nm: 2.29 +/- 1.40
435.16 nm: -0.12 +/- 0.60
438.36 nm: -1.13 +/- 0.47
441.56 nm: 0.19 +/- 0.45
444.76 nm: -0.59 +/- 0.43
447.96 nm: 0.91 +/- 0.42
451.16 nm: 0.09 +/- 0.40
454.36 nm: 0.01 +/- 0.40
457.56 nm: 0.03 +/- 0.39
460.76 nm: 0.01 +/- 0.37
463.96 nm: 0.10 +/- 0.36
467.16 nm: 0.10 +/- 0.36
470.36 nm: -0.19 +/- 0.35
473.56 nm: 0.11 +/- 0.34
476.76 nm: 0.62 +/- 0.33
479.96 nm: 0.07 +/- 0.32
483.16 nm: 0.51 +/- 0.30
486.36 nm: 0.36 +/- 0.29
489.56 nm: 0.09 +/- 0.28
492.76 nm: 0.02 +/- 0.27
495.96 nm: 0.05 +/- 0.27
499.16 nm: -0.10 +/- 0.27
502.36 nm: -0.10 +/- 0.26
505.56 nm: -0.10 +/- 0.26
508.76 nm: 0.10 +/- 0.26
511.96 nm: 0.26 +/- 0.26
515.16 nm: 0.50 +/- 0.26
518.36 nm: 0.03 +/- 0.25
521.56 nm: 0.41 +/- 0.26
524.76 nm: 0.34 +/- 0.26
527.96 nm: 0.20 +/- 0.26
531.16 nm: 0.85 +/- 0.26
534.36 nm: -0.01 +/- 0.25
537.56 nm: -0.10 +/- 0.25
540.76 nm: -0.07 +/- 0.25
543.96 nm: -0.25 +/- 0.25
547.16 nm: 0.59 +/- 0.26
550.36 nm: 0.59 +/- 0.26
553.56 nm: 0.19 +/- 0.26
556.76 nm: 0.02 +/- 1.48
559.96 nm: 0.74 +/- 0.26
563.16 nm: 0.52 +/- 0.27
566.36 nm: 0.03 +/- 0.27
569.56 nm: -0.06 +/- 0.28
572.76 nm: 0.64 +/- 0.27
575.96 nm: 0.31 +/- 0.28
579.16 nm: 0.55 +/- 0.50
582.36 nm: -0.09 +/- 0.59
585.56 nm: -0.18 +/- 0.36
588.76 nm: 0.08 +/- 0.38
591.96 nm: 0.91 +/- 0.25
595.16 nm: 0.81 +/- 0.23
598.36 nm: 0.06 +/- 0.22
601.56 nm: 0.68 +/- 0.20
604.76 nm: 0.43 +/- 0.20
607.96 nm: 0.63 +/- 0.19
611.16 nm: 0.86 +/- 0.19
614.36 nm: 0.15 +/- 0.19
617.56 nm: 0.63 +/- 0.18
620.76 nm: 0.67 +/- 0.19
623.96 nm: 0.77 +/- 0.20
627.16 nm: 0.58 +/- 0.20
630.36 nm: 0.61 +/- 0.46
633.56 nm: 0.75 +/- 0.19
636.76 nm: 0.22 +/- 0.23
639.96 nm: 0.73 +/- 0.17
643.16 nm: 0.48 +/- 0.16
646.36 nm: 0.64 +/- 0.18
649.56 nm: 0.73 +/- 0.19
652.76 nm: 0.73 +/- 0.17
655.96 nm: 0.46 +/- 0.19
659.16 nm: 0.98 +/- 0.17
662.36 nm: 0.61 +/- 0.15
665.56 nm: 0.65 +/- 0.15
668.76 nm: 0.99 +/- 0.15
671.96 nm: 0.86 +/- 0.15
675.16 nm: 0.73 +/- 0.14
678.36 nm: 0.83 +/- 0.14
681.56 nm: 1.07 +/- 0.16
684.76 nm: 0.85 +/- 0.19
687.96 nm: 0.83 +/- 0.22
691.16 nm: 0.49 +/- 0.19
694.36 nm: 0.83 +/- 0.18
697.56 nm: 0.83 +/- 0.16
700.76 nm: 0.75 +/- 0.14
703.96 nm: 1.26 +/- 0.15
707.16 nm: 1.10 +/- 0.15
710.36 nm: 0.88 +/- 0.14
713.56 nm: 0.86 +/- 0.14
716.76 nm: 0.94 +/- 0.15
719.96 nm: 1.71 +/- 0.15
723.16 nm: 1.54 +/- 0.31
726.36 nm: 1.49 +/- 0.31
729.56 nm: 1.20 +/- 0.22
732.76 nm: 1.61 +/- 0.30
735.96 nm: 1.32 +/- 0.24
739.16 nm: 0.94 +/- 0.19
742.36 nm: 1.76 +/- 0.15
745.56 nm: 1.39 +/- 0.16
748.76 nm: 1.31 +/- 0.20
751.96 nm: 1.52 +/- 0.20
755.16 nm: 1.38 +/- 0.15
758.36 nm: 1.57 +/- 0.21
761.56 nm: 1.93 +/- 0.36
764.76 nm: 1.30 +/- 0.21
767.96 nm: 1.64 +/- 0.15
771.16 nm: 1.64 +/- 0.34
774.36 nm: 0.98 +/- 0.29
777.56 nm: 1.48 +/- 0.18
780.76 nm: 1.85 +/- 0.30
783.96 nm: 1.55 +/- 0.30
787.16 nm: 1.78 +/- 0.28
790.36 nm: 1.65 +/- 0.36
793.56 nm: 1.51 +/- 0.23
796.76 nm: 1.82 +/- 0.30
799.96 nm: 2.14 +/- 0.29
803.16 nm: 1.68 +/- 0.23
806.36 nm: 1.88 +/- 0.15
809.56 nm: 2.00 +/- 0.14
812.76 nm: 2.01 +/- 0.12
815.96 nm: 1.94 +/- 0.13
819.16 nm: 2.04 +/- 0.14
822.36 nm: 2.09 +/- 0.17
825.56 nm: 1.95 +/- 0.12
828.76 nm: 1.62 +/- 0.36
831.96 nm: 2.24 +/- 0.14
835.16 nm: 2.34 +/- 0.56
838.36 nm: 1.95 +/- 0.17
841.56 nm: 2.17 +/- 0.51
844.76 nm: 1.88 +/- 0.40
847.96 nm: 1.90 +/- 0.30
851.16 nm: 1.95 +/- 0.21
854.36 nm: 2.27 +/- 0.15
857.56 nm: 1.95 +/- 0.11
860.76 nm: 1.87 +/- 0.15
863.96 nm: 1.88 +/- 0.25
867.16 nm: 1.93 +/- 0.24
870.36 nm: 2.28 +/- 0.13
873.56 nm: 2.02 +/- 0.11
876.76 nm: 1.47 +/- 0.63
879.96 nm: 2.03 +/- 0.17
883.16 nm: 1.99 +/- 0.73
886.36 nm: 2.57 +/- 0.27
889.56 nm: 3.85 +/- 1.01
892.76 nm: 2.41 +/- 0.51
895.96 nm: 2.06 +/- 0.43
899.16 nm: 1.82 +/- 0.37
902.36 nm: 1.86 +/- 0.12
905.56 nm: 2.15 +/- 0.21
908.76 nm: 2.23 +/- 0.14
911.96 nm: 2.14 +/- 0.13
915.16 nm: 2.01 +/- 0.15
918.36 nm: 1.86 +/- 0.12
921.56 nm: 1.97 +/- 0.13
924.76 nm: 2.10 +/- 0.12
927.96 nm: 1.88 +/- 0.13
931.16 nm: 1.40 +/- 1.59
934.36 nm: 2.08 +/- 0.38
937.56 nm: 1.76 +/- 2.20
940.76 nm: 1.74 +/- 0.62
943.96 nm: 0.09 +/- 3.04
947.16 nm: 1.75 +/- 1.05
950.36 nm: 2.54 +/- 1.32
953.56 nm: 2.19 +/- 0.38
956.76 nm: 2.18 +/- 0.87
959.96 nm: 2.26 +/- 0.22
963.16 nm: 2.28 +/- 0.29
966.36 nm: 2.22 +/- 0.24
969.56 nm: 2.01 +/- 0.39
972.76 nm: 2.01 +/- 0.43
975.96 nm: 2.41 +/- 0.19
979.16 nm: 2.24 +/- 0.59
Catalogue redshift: 0.80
